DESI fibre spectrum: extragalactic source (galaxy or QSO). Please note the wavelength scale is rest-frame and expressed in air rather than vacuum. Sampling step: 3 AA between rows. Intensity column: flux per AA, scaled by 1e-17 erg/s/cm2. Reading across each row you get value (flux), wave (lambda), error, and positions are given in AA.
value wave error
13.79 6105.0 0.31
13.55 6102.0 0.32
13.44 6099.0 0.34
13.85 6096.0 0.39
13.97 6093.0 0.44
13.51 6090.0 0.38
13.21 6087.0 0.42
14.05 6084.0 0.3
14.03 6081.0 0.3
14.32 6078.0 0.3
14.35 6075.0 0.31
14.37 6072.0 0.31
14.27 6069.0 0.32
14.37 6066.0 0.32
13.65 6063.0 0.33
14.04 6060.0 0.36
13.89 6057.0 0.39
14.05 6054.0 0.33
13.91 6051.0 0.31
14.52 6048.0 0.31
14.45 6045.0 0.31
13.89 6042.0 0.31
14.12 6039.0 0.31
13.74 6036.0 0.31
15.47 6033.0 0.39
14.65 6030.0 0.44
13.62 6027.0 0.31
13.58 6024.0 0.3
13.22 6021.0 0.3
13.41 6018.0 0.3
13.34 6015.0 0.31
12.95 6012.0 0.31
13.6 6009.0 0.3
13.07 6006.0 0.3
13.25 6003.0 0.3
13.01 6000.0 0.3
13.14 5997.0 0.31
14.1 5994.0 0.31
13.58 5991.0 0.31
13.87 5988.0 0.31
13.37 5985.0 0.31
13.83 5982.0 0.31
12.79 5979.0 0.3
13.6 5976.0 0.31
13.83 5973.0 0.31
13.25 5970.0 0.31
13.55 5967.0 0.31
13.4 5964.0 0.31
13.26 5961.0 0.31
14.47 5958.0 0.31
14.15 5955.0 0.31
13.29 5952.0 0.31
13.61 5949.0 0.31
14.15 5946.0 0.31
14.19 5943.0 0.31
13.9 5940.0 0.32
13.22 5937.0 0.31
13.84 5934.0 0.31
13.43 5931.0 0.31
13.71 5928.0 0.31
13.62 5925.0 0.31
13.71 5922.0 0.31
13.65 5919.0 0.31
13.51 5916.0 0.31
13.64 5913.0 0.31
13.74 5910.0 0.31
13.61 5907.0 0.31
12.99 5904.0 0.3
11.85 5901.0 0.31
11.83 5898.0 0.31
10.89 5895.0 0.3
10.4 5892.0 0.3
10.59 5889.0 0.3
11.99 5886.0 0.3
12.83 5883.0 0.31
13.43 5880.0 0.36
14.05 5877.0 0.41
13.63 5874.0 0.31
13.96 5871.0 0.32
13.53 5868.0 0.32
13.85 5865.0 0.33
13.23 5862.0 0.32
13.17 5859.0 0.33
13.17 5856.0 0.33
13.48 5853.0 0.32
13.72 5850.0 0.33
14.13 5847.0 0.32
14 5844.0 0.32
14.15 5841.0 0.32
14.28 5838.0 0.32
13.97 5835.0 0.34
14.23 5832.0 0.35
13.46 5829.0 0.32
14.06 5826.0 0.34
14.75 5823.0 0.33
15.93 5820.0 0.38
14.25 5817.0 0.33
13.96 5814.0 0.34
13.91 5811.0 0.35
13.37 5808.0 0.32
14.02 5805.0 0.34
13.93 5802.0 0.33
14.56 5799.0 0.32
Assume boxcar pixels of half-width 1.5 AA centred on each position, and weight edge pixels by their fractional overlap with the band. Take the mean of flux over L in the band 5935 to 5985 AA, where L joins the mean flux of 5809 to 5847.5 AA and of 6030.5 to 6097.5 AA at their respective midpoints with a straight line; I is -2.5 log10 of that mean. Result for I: 0.04 mag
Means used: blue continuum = 14.2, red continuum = 14.1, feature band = 13.6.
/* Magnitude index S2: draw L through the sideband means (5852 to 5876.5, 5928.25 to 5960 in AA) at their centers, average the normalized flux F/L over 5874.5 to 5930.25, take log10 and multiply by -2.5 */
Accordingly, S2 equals 0.071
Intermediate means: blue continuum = 13.5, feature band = 12.8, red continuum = 13.8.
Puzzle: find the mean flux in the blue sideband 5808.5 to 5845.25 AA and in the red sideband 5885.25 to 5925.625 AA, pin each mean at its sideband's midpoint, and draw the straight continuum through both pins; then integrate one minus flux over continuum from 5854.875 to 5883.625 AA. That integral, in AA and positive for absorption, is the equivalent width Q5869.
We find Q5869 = -0.4 AA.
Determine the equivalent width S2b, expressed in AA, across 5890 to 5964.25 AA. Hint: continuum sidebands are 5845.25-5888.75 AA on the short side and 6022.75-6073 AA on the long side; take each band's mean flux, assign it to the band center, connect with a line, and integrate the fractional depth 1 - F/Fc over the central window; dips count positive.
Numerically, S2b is 2.0 AA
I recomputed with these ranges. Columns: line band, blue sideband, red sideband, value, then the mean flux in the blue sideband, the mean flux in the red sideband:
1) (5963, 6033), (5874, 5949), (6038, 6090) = 0.009 mag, 13.1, 14.1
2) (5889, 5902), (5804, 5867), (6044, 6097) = 0.246 mag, 14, 14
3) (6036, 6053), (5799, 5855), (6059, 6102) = -0.013 mag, 14.1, 13.9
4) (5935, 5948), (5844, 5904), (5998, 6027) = -0.063 mag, 12.9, 13.3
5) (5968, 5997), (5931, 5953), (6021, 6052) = 0.028 mag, 13.7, 14.2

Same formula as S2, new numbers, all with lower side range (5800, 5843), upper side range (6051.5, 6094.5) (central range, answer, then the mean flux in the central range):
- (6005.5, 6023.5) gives 0.06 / 13.3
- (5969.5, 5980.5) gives 0.05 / 13.4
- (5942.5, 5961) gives 0.01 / 13.9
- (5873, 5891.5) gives 0.12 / 12.6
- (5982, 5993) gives 0.03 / 13.7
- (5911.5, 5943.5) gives 0.03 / 13.7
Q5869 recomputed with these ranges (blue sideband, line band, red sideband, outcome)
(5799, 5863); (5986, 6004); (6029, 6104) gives 0.7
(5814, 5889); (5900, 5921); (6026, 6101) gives 0.8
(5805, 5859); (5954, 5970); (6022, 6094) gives 0.4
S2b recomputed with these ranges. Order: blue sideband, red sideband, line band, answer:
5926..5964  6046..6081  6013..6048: 0.2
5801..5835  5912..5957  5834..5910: 4.8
